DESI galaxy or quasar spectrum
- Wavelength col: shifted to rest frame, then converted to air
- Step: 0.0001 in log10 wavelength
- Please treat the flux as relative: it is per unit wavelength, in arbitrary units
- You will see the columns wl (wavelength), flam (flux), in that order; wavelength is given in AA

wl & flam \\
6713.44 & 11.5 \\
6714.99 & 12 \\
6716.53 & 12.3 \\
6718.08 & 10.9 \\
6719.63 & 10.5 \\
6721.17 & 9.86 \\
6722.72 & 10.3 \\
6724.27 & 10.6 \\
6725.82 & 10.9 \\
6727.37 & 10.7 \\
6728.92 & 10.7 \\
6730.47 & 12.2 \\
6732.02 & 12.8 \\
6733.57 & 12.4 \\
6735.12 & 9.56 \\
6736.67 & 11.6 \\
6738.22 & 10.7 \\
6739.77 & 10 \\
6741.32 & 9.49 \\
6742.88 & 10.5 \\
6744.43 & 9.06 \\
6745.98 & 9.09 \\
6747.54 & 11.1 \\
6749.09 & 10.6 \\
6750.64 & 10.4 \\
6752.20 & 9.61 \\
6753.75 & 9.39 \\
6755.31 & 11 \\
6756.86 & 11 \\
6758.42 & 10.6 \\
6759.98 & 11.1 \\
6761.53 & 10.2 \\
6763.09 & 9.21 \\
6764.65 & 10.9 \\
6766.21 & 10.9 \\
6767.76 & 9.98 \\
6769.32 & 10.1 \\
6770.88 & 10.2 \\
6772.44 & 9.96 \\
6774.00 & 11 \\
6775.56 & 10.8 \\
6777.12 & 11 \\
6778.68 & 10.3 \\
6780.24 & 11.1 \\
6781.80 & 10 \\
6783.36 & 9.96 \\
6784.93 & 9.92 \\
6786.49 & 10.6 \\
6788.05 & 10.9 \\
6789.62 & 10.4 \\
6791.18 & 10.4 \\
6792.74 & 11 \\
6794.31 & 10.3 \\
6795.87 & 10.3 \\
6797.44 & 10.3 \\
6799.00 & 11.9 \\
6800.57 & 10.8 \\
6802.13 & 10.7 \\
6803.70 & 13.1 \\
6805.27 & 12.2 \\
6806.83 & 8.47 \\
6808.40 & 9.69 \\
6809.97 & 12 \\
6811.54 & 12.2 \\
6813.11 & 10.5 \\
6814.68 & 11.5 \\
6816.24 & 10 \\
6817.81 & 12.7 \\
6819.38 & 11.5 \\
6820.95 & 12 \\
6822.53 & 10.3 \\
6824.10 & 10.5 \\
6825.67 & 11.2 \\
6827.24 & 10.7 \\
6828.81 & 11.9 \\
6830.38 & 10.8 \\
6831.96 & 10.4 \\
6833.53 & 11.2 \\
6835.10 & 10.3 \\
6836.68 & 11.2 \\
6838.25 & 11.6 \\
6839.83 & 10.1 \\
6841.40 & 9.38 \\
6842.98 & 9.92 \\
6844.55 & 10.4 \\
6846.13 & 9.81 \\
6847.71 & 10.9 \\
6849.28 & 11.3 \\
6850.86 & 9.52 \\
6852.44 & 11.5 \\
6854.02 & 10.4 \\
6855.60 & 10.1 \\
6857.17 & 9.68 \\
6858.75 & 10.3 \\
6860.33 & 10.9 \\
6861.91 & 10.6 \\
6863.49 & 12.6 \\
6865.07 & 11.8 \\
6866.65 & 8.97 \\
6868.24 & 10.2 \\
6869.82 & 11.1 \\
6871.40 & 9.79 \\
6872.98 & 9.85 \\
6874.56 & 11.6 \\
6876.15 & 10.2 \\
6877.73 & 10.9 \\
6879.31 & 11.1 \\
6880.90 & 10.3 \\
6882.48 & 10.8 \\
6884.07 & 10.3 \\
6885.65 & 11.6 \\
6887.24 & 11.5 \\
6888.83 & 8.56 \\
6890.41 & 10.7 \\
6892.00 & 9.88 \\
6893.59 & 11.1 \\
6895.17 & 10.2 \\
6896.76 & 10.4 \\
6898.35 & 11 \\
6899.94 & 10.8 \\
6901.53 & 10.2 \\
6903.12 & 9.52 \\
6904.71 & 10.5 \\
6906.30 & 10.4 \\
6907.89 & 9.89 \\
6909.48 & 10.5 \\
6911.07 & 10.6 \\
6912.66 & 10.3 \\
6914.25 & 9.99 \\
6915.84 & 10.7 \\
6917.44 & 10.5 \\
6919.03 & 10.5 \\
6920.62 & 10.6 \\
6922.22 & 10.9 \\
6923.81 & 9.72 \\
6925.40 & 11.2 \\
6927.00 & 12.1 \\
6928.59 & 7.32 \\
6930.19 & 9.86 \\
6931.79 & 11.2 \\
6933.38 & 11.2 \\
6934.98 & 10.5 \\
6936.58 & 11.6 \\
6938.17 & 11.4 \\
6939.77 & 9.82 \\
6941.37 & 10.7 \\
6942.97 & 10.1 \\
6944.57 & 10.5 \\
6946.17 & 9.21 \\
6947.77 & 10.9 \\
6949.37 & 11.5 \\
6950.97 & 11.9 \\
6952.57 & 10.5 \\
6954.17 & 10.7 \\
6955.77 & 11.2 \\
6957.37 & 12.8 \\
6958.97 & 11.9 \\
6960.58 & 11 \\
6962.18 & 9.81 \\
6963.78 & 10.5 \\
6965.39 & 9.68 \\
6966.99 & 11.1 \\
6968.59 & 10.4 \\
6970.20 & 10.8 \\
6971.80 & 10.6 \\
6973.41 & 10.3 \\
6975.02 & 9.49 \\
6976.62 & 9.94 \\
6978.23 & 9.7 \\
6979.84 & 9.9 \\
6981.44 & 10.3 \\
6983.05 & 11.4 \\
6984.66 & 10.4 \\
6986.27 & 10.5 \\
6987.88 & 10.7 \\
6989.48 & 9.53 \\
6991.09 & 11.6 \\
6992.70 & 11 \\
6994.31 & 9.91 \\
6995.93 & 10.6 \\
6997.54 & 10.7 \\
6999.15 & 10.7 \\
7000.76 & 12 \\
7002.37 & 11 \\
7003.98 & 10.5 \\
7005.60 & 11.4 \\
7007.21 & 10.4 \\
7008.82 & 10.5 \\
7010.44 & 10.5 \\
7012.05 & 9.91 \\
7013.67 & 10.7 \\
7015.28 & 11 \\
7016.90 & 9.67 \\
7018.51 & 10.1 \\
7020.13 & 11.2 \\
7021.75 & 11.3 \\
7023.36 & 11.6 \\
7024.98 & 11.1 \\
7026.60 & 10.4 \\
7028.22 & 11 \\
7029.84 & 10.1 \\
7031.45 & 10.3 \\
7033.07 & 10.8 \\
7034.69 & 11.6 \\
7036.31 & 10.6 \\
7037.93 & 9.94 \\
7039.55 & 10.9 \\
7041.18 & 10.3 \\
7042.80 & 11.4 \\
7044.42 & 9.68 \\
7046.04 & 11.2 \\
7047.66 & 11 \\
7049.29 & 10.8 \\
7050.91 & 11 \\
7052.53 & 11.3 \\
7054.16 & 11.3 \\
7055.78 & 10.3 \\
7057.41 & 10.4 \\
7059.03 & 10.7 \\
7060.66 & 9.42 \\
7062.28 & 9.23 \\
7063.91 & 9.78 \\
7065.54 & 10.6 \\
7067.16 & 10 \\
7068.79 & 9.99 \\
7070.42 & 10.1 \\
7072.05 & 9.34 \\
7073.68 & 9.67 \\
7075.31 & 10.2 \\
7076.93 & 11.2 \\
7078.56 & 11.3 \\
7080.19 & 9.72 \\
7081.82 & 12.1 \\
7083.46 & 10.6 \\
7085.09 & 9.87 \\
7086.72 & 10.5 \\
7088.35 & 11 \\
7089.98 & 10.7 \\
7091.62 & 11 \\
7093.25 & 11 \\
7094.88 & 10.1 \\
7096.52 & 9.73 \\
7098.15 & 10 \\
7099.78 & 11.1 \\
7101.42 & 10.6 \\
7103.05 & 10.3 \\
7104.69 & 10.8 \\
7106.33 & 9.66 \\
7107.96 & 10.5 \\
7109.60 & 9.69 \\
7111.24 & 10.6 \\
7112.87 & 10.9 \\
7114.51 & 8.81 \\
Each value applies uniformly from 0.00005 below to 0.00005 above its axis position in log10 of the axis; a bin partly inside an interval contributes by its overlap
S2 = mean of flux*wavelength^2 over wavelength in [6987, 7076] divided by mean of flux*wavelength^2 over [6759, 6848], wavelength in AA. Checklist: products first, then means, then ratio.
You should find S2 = 1.1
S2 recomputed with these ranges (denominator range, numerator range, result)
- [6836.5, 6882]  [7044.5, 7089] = 1.05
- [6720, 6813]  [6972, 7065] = 1.07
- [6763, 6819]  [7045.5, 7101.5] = 1.06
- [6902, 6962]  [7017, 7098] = 1.03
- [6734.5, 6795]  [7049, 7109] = 1.10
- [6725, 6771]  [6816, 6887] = 1.05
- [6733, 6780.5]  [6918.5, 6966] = 1.09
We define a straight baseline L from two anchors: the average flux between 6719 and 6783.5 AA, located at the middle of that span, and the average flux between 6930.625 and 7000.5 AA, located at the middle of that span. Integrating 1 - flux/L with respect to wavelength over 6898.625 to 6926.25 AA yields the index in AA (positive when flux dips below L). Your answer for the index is 0.5 AA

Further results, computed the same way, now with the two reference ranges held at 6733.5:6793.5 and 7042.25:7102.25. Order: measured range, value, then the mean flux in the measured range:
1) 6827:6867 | -0.9 AA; 10.6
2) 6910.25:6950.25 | -0.3 AA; 10.5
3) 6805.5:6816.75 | -0.3 AA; 10.7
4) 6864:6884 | -0.3 AA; 10.6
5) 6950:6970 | -1.0 AA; 11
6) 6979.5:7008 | -0.7 AA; 10.7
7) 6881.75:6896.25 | -0.1 AA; 10.5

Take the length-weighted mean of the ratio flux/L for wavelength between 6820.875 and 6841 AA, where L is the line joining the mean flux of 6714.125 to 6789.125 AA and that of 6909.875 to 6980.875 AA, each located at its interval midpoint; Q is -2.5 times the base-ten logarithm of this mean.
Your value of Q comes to -0.03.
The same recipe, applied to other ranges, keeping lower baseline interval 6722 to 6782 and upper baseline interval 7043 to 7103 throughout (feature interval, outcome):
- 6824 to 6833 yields -0.044 mag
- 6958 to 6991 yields 0.006 mag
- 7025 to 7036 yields -0.025 mag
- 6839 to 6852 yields 0.033 mag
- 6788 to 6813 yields -0.037 mag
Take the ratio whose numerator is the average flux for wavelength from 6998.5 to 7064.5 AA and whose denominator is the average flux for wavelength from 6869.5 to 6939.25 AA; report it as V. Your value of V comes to 1.01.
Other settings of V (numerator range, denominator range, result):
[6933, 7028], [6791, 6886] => 0.99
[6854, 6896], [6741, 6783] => 1.02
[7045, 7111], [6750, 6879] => 0.98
